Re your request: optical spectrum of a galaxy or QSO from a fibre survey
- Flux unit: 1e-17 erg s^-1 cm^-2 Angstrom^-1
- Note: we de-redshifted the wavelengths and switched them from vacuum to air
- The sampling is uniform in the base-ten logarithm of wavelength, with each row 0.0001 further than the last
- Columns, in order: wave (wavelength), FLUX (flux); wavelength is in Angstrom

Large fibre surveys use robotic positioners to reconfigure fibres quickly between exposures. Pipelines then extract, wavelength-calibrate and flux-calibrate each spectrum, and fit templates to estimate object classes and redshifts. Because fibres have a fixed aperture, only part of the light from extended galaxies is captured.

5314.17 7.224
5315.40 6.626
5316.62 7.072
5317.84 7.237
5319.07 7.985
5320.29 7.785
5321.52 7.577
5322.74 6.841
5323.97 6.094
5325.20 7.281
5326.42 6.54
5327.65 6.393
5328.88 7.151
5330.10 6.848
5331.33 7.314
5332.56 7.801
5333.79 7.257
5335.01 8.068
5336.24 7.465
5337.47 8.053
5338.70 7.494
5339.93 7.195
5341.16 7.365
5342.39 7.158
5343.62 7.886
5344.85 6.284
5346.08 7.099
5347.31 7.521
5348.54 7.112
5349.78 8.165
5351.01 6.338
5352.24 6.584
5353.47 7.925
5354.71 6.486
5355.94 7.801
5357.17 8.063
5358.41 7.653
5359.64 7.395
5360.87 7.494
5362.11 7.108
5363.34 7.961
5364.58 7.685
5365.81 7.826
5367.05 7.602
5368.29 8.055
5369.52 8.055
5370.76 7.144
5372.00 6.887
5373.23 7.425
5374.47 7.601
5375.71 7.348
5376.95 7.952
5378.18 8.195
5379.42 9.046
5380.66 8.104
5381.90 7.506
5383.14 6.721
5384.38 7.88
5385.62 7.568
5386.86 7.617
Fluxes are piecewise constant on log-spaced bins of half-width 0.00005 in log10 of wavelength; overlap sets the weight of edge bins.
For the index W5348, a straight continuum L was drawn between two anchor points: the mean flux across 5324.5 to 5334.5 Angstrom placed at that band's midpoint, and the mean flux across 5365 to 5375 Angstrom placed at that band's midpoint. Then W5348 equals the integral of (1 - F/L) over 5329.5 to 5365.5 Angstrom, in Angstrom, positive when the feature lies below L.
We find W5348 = -0.5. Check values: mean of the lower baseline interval 7.08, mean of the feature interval 7.4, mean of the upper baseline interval 7.58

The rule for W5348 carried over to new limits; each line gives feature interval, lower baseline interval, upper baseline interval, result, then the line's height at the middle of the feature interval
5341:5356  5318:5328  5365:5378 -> 0.4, 7.36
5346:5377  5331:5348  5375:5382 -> 1.2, 7.78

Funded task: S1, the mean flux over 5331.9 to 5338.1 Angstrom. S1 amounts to 7.73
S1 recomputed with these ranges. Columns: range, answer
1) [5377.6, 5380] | 8.62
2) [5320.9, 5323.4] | 7.18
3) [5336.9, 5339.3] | 7.77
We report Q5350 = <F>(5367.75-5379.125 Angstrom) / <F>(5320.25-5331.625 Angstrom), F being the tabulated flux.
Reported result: 1.1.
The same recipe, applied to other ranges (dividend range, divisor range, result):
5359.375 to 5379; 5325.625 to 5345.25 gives 1.05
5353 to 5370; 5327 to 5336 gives 1.05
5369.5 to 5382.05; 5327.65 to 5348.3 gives 1.06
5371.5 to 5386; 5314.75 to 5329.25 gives 1.09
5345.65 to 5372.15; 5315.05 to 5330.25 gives 1.06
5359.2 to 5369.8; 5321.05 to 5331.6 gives 1.12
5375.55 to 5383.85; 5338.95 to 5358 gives 1.08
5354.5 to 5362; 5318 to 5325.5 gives 1.04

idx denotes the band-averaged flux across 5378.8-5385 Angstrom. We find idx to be 7.85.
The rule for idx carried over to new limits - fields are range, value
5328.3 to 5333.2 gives 7.28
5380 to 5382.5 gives 7.82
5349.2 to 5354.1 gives 7.24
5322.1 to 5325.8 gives 6.74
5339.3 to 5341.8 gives 7.28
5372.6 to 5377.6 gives 7.6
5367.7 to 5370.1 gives 8.08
